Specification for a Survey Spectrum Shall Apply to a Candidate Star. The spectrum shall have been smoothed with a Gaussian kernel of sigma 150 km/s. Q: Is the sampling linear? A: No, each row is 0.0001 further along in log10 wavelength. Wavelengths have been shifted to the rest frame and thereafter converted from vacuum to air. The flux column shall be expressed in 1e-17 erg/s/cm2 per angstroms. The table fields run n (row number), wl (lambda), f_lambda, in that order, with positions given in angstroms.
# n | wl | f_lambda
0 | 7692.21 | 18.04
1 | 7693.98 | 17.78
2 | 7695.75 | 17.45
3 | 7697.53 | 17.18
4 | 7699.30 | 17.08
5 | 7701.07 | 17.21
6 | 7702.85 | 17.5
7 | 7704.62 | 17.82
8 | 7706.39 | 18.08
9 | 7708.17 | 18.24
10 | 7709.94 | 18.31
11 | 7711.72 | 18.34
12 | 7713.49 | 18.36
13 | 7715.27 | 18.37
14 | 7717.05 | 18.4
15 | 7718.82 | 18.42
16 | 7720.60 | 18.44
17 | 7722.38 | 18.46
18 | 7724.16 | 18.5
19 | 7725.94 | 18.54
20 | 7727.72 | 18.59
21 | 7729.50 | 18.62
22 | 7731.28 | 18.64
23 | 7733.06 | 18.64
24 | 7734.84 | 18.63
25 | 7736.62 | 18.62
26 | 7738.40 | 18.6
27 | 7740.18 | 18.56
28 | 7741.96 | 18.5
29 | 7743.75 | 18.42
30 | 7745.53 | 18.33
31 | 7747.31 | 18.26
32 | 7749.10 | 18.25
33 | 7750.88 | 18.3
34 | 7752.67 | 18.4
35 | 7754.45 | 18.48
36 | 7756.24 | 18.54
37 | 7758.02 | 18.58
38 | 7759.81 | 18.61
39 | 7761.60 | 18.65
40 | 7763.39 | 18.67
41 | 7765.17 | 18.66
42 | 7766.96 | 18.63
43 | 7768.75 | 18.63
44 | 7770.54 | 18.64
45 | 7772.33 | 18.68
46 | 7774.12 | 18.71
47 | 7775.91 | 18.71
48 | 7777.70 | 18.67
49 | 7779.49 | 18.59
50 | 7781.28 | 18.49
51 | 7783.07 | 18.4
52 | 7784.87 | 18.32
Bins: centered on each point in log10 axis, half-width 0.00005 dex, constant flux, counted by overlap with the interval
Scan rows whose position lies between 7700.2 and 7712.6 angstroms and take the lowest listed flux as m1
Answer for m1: 17.21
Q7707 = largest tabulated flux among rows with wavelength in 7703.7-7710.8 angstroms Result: 18.31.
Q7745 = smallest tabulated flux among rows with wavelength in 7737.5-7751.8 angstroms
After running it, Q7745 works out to 18.25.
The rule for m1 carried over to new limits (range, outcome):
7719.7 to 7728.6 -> 18.44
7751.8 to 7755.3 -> 18.4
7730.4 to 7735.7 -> 18.63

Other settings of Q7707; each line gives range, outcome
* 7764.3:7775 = 18.71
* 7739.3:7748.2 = 18.56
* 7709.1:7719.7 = 18.42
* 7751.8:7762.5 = 18.65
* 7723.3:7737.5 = 18.64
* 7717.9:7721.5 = 18.44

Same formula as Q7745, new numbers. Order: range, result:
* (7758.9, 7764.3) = 18.61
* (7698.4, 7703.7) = 17.08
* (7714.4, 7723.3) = 18.37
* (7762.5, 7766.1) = 18.66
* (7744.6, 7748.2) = 18.26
